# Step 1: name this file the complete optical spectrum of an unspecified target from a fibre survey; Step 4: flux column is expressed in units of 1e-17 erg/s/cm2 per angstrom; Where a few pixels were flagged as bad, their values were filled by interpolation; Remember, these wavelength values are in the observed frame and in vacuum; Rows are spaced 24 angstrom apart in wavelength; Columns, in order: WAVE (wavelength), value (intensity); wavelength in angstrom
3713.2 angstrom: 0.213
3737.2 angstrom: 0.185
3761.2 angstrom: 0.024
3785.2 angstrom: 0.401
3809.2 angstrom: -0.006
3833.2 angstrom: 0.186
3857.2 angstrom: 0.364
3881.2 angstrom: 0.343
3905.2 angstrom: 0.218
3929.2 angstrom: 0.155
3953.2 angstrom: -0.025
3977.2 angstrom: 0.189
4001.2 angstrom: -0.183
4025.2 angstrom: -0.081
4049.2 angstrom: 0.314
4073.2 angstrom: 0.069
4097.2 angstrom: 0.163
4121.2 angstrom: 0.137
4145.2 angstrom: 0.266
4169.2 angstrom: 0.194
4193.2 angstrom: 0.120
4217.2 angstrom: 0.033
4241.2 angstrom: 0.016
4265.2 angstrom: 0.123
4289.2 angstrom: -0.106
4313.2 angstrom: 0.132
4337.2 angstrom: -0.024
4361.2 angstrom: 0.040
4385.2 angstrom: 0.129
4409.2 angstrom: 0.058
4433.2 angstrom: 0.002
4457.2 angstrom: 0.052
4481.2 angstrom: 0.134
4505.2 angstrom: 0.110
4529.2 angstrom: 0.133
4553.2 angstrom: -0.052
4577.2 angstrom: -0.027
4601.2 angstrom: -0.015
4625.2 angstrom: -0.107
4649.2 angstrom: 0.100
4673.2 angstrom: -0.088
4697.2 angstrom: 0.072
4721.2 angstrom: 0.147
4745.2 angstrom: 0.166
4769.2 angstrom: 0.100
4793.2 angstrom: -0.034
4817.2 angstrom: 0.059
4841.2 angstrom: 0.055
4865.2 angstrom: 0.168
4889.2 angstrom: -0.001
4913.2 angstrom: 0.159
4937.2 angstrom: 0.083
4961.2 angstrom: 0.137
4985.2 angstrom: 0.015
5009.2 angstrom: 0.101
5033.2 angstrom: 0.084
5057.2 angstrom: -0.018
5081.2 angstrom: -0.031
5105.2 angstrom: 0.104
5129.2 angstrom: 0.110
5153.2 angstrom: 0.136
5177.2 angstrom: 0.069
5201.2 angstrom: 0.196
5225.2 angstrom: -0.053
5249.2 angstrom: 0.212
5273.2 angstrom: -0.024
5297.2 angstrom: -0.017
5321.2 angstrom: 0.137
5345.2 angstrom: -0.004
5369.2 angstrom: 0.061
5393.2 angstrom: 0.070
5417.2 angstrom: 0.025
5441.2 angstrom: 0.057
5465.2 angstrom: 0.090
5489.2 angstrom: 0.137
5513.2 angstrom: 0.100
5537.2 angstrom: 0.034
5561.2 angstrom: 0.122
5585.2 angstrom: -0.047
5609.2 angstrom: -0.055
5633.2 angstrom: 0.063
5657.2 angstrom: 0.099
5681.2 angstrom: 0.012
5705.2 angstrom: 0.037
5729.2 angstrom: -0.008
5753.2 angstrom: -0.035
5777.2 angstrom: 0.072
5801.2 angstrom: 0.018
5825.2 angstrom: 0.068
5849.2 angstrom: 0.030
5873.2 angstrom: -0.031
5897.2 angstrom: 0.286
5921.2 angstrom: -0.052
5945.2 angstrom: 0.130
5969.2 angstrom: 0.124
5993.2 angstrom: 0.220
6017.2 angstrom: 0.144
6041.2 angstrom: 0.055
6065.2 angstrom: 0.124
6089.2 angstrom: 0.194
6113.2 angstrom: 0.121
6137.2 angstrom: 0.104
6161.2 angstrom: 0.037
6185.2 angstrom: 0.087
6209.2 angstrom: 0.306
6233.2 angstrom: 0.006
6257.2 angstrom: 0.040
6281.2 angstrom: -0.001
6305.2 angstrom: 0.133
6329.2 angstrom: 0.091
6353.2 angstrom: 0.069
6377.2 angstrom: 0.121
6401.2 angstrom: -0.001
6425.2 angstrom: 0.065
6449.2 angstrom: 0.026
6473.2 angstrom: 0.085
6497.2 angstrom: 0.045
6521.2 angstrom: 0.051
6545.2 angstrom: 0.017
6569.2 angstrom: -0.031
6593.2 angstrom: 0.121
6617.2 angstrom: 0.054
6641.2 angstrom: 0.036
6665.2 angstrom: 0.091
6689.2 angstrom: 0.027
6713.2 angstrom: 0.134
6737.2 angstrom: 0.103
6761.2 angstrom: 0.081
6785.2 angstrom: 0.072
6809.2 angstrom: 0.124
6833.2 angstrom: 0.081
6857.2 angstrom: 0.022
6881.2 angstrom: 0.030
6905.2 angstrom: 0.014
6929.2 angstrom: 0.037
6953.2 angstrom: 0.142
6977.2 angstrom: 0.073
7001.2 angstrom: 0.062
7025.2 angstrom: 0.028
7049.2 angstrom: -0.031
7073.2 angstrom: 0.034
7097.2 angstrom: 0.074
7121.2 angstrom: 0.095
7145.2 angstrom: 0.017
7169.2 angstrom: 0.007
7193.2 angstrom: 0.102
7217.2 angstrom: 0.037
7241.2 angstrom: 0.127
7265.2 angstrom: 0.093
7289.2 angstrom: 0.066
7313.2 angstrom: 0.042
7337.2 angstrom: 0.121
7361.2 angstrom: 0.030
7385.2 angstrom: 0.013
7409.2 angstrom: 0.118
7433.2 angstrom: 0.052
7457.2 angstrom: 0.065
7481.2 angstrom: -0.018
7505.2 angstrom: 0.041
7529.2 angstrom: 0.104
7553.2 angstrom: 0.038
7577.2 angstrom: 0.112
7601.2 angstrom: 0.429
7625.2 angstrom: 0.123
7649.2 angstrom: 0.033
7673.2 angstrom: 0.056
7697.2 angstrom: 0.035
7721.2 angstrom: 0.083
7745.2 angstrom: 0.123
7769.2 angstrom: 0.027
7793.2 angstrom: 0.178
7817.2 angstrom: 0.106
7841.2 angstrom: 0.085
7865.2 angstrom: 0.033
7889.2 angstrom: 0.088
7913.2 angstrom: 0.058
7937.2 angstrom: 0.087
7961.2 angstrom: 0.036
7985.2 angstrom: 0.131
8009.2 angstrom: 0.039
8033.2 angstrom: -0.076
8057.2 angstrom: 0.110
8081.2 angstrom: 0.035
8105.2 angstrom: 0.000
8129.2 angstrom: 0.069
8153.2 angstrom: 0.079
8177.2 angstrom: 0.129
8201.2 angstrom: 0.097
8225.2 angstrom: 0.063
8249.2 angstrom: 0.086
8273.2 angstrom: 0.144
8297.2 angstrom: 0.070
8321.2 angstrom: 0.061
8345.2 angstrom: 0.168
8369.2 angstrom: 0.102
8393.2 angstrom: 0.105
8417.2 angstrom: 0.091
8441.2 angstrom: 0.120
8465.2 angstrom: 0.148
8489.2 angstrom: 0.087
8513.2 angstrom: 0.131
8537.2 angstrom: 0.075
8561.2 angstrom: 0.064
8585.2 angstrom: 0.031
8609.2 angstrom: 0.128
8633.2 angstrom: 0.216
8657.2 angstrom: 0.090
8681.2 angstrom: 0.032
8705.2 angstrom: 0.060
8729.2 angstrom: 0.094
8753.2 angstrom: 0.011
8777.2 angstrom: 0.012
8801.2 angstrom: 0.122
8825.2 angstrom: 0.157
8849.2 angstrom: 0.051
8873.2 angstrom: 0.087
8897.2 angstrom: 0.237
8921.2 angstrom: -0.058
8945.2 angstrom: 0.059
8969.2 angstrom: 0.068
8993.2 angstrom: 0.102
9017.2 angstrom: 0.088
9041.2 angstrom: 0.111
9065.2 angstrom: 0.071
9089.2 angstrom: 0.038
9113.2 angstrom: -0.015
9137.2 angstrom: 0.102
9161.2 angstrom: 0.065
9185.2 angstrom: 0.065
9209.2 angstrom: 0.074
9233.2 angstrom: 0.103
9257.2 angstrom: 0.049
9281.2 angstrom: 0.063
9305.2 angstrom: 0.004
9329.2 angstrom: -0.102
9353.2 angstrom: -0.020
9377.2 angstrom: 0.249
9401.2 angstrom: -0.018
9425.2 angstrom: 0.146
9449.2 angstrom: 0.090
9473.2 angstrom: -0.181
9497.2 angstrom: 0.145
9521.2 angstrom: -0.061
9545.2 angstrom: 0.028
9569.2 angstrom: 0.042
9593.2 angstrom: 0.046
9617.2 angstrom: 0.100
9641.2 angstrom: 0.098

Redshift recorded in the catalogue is 1.041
